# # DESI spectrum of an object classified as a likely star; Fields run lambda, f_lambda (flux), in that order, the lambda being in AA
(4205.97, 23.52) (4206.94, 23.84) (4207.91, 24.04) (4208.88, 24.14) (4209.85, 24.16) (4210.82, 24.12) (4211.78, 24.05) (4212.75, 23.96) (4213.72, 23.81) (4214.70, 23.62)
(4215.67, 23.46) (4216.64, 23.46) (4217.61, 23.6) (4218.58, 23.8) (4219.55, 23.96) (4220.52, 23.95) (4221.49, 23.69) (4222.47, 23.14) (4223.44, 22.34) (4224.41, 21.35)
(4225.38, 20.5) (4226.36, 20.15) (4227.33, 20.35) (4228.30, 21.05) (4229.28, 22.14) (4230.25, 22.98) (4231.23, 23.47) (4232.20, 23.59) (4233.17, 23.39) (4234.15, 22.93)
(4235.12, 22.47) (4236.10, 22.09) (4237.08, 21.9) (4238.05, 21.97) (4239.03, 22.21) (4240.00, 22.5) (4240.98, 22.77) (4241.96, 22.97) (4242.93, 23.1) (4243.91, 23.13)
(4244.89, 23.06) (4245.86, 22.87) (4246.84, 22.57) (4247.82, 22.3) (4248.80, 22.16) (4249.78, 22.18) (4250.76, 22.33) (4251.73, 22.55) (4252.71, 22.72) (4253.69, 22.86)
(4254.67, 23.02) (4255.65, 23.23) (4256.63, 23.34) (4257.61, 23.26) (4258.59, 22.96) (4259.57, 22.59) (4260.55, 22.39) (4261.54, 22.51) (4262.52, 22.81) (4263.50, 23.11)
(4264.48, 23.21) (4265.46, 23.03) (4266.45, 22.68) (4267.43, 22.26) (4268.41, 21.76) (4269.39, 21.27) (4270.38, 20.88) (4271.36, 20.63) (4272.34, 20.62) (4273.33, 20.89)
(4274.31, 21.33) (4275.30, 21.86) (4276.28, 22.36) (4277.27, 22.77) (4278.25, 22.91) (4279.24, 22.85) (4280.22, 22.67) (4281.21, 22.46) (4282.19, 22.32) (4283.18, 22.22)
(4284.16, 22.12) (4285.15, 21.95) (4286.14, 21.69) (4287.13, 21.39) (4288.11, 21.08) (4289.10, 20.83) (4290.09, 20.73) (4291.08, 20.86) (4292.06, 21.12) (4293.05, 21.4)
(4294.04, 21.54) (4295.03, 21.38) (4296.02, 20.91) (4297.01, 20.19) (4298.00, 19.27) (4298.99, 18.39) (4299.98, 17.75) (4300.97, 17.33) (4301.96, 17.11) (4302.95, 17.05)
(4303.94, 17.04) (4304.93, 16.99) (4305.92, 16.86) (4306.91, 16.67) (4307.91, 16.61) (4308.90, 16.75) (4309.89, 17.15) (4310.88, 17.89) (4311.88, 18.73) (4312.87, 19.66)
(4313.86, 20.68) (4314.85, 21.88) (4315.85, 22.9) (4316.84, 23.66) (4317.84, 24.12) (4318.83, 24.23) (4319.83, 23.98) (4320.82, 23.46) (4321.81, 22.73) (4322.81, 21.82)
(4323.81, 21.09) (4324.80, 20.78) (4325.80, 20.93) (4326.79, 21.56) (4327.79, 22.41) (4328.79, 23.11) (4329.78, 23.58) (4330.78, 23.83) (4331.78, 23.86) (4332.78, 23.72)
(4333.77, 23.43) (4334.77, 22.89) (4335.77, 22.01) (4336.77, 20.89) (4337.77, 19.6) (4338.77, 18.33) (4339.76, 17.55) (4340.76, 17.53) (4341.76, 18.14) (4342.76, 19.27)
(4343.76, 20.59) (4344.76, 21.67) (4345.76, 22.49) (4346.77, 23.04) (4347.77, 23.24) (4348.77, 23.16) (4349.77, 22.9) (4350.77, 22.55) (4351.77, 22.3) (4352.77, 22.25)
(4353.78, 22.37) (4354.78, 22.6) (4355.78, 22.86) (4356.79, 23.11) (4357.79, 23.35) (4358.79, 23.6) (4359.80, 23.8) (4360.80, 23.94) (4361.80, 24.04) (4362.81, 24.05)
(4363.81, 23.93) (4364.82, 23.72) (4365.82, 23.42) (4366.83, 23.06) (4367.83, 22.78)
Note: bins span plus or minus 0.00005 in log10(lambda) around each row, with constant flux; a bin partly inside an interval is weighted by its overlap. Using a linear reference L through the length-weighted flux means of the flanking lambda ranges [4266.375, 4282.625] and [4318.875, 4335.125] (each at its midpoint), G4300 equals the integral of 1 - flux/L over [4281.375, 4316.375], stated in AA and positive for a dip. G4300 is 4.1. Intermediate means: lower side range 21.9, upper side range 22.7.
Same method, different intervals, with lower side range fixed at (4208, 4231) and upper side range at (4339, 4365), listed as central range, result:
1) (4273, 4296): 0.8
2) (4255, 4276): 0.4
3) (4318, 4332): -0.2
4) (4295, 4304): 1.6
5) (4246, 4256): 0.1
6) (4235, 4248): 0.1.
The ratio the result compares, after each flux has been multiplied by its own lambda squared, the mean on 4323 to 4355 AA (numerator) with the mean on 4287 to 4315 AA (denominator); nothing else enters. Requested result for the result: 1.16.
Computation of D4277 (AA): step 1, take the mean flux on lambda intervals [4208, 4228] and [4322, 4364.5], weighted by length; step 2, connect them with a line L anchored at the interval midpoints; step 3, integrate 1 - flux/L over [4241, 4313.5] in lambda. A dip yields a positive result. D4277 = 4.8 AA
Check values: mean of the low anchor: 23.1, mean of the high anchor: 22.1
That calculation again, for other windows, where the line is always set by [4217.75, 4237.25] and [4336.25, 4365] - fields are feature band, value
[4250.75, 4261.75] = -0.2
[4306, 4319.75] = 1.3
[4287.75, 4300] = 0.9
